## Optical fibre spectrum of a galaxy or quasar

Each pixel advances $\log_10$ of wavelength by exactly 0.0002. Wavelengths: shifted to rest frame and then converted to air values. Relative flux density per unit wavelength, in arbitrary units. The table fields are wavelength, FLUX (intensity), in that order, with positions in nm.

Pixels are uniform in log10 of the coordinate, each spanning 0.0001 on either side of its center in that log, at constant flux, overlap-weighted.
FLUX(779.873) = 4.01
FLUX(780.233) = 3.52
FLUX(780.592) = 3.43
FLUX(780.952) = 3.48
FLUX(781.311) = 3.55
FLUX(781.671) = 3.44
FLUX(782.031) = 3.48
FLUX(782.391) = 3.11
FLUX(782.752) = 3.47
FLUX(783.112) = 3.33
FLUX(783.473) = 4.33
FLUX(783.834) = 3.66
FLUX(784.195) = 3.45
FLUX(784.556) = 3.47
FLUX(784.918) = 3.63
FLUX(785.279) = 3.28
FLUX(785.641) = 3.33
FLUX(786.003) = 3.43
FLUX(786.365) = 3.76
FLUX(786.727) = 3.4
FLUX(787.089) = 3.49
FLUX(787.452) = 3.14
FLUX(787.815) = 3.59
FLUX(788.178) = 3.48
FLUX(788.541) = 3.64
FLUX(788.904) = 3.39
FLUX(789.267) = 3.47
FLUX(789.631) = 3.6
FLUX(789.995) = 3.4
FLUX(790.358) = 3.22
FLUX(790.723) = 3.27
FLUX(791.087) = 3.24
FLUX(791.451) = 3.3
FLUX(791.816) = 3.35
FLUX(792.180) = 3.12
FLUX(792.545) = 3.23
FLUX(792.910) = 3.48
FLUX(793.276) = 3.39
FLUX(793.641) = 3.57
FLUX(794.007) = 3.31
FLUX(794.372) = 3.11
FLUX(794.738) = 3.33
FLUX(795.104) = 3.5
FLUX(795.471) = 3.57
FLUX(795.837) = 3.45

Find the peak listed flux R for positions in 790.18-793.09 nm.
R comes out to 3.48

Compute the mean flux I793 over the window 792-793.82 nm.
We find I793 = 3.36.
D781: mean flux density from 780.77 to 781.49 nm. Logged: 3.52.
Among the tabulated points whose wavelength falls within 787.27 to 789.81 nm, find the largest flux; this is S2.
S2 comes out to 3.64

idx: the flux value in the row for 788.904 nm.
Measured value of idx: 3.39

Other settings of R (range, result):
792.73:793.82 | 3.57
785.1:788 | 3.76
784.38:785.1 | 3.63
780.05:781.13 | 3.52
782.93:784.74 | 4.33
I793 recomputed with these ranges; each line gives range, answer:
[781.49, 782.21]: 3.46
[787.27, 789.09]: 3.45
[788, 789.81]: 3.52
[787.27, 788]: 3.36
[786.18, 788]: 3.48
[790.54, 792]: 3.29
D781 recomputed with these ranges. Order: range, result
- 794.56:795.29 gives 3.41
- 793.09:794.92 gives 3.34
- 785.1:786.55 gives 3.45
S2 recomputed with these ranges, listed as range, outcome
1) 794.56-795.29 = 3.5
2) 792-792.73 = 3.23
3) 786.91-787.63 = 3.49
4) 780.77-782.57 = 3.55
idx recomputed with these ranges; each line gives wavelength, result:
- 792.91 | 3.48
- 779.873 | 4.01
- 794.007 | 3.31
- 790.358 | 3.22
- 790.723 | 3.27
